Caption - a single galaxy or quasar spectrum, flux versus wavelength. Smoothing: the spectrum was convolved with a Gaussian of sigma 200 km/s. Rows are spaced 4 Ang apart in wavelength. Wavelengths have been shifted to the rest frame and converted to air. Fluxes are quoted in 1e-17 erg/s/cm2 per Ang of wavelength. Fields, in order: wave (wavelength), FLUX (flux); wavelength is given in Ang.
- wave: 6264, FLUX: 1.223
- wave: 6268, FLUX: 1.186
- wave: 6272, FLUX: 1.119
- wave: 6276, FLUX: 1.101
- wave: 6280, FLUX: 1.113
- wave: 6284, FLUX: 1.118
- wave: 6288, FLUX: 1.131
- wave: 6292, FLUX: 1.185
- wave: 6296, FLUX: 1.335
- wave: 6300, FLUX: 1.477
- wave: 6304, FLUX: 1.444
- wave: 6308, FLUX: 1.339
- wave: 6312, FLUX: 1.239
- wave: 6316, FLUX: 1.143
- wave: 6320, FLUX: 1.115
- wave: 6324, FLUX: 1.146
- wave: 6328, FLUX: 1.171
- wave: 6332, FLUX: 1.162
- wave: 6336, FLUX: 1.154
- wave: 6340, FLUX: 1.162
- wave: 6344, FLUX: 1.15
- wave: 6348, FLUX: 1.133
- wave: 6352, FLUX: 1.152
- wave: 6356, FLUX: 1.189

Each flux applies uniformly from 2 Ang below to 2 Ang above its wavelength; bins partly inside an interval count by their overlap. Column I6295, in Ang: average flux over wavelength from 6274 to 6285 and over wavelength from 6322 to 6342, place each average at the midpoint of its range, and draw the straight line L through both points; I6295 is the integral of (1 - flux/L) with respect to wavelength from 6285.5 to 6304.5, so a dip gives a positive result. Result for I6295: -2.9 Ang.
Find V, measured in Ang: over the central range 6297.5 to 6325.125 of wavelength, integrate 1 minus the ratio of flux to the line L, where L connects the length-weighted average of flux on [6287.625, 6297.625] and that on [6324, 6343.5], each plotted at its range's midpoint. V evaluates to -1.8 Ang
